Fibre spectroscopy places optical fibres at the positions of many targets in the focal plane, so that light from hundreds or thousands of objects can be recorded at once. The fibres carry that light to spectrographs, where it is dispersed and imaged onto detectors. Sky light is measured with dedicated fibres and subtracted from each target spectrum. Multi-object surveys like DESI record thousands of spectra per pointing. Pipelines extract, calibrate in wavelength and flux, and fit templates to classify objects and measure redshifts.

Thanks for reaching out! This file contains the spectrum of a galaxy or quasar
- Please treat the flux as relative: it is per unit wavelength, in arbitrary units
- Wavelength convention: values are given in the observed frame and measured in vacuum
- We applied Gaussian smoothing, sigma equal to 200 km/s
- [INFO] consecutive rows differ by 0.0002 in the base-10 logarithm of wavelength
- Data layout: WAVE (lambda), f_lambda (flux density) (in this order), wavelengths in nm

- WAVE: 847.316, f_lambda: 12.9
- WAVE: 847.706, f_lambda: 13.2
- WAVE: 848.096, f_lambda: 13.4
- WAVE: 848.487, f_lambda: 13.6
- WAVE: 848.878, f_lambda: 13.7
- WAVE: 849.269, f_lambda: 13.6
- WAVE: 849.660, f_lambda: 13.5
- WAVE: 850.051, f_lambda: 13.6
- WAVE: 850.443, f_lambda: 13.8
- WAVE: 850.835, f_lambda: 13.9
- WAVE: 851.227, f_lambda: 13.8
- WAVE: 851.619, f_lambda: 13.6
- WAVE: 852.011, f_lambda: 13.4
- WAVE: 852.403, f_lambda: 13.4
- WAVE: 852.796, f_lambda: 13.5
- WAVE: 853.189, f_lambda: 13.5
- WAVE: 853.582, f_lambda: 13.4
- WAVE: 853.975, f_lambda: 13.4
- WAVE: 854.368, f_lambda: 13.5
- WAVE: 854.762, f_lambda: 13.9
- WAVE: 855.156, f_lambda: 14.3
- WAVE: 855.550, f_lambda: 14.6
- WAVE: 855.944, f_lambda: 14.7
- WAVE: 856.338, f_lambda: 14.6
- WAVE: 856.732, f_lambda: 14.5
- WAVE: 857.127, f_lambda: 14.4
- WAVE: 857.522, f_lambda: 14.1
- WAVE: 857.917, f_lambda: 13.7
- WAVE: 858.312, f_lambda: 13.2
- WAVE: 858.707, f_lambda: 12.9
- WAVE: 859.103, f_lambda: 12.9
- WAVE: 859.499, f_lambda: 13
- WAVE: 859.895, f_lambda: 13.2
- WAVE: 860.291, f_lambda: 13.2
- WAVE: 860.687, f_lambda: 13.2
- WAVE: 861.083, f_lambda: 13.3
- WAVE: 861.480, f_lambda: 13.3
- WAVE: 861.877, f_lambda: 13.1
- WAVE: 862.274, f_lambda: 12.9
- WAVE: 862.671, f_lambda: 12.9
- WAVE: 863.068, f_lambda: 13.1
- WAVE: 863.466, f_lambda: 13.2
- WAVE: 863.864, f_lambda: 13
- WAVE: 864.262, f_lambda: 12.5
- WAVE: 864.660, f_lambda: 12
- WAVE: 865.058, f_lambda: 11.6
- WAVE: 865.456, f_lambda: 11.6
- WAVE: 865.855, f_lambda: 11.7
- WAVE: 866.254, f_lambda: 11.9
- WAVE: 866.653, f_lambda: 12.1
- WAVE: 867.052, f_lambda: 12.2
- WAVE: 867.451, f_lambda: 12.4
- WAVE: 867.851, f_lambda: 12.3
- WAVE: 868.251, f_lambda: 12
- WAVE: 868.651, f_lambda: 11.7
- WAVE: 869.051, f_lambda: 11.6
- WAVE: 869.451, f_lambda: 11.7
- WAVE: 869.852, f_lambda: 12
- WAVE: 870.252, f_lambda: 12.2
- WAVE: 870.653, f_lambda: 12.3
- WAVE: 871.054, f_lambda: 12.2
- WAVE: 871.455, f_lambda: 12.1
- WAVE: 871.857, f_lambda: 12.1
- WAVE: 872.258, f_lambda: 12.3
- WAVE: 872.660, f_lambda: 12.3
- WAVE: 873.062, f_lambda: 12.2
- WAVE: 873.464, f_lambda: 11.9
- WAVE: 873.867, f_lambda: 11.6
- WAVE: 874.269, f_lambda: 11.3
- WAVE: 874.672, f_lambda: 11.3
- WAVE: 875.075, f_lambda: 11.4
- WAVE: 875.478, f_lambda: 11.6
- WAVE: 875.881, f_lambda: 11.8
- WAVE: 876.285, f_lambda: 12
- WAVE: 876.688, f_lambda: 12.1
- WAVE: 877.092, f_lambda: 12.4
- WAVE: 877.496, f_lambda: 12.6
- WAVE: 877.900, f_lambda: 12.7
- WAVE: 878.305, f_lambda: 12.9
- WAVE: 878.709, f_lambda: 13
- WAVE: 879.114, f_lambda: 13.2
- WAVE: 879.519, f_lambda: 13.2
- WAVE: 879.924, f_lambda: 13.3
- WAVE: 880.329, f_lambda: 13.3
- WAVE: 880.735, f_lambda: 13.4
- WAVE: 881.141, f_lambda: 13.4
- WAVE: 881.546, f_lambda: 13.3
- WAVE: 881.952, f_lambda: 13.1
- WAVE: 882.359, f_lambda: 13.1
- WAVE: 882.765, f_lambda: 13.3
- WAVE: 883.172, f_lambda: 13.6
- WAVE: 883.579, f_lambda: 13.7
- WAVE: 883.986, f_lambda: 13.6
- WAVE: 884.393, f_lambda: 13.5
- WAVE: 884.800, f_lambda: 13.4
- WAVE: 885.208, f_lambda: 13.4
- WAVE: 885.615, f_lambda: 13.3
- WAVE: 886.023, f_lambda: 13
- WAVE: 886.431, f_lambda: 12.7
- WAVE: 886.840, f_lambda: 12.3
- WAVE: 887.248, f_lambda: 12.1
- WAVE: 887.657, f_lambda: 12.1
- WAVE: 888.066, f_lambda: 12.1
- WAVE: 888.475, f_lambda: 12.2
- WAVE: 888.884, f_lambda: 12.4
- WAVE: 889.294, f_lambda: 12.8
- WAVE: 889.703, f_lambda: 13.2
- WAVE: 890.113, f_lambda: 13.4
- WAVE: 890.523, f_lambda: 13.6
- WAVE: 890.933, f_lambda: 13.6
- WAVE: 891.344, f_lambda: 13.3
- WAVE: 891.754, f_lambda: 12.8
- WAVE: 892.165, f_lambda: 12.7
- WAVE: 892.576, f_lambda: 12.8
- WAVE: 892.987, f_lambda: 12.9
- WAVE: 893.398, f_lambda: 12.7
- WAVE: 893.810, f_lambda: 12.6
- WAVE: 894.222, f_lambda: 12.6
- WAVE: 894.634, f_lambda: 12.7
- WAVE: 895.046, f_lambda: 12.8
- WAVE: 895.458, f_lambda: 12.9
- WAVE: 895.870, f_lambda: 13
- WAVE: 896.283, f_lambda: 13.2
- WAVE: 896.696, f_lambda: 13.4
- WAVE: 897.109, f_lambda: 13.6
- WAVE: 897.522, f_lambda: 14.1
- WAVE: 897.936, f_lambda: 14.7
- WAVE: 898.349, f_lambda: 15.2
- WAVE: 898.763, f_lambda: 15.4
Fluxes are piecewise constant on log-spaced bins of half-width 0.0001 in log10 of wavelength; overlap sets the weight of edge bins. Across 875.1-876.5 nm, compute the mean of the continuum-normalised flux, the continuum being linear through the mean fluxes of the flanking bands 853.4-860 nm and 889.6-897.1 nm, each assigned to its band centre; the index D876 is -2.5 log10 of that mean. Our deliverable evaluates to 0.14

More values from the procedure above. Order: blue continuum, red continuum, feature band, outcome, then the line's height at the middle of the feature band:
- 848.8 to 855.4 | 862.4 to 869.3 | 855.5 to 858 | -0.10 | 13.2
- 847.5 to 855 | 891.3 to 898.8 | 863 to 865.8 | 0.09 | 13.5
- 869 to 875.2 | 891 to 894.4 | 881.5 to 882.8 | -0.07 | 12.4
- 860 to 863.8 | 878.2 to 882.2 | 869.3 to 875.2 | 0.11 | 13.2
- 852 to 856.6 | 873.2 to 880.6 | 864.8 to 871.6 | 0.08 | 12.9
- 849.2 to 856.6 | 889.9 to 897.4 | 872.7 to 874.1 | 0.13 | 13.4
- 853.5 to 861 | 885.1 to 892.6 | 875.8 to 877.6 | 0.08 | 13.2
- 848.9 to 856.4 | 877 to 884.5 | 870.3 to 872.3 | 0.10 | 13.4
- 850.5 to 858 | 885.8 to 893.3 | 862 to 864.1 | 0.05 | 13.6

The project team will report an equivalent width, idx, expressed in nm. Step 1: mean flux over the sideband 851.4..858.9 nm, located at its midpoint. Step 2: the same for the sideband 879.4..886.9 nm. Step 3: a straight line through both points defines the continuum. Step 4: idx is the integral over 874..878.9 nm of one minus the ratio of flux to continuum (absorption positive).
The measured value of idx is 0.483 nm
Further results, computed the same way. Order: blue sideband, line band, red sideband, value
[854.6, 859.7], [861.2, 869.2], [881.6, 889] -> 0.74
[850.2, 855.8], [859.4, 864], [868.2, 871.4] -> -0.11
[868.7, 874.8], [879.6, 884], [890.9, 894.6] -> -0.35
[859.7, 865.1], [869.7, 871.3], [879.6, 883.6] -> 0.11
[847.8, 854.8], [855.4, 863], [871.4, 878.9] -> -0.27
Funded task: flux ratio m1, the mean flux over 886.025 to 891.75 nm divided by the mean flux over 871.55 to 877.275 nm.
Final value 1.07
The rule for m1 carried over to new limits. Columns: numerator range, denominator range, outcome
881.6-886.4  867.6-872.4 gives 1.11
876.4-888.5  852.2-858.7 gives 0.93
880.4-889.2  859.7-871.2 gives 1.05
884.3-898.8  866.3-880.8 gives 1.07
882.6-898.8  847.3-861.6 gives 0.96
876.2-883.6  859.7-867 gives 1.03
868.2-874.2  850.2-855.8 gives 0.87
